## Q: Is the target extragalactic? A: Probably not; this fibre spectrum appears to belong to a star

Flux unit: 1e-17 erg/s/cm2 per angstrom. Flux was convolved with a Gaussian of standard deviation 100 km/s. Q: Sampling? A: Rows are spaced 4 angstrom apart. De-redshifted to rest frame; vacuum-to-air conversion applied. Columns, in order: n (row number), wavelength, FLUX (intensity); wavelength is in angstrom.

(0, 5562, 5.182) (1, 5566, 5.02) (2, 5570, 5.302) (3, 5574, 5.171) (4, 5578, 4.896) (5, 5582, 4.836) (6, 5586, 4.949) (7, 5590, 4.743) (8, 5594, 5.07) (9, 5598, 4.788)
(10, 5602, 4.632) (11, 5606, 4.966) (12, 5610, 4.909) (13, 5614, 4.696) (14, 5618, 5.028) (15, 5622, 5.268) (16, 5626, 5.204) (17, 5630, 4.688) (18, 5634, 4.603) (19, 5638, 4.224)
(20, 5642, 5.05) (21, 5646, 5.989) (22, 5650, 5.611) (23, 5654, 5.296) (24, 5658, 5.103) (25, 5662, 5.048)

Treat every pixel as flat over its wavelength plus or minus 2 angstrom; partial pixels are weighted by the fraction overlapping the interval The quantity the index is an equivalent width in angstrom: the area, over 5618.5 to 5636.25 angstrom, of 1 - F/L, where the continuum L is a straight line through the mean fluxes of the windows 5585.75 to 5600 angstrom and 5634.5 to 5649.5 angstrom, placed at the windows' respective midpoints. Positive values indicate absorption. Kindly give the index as 0.31 angstrom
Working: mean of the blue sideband 4.88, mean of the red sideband 5.09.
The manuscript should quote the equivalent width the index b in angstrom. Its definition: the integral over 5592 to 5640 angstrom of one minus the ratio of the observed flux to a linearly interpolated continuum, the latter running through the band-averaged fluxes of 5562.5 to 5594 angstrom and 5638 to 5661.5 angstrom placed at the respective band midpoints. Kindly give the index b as 2.9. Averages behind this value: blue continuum 5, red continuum 5.29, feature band 4.84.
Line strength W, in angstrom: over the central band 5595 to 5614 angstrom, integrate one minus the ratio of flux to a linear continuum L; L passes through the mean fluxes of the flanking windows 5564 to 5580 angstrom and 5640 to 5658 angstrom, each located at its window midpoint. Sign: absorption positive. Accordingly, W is 1.5 angstrom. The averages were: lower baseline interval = 5.1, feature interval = 4.82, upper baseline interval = 5.44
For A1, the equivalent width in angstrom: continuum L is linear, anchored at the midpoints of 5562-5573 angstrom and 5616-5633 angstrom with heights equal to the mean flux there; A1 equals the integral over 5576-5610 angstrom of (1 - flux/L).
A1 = 1.6 angstrom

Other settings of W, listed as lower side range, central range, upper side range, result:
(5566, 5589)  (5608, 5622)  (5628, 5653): 0.3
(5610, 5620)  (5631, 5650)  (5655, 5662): 0.0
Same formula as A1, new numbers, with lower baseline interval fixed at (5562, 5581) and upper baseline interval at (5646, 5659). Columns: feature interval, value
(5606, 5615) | 0.7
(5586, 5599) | 0.8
